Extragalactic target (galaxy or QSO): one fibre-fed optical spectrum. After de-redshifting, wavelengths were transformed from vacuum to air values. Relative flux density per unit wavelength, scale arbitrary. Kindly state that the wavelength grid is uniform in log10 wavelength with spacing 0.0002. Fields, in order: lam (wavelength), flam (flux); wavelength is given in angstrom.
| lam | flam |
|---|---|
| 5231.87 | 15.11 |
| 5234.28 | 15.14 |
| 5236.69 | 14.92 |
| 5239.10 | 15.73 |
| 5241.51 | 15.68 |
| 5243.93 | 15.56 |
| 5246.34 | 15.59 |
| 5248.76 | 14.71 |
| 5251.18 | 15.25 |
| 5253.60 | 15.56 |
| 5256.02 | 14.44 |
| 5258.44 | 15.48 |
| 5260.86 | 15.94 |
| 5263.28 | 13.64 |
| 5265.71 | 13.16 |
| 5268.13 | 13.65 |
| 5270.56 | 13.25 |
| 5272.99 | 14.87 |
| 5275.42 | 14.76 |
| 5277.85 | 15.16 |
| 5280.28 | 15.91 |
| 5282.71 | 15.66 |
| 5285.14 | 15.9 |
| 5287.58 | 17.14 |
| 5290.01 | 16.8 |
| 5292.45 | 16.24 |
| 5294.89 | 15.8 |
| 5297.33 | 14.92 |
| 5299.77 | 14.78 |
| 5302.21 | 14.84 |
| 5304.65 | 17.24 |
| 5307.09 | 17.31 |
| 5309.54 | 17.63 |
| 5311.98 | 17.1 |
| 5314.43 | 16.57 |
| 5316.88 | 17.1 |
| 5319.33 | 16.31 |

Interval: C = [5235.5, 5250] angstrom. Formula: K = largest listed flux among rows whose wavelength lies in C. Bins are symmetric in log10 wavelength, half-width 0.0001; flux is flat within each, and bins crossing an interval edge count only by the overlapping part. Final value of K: 15.73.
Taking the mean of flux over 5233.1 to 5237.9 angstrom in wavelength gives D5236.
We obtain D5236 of 15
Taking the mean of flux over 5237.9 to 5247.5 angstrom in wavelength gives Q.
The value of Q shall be 15.6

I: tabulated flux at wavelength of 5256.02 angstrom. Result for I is 14.44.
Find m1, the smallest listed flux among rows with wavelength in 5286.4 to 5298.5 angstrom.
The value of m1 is 14.92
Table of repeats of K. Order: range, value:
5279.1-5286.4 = 15.91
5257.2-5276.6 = 15.94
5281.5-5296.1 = 17.14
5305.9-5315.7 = 17.63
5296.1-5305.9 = 17.24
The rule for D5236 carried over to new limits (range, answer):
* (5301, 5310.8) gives 16.8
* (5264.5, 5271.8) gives 13.4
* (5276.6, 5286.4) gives 15.7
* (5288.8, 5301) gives 15.7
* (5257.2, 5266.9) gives 14.6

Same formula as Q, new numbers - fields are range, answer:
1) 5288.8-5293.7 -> 16.5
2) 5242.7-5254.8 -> 15.3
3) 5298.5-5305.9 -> 15.6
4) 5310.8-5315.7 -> 16.8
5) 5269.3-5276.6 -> 14.3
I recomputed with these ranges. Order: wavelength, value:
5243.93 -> 15.56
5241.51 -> 15.68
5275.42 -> 14.76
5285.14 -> 15.9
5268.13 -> 13.65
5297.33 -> 14.92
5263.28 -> 13.64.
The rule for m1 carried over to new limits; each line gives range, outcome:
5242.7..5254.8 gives 14.71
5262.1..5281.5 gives 13.16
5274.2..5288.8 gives 14.76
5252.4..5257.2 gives 14.44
